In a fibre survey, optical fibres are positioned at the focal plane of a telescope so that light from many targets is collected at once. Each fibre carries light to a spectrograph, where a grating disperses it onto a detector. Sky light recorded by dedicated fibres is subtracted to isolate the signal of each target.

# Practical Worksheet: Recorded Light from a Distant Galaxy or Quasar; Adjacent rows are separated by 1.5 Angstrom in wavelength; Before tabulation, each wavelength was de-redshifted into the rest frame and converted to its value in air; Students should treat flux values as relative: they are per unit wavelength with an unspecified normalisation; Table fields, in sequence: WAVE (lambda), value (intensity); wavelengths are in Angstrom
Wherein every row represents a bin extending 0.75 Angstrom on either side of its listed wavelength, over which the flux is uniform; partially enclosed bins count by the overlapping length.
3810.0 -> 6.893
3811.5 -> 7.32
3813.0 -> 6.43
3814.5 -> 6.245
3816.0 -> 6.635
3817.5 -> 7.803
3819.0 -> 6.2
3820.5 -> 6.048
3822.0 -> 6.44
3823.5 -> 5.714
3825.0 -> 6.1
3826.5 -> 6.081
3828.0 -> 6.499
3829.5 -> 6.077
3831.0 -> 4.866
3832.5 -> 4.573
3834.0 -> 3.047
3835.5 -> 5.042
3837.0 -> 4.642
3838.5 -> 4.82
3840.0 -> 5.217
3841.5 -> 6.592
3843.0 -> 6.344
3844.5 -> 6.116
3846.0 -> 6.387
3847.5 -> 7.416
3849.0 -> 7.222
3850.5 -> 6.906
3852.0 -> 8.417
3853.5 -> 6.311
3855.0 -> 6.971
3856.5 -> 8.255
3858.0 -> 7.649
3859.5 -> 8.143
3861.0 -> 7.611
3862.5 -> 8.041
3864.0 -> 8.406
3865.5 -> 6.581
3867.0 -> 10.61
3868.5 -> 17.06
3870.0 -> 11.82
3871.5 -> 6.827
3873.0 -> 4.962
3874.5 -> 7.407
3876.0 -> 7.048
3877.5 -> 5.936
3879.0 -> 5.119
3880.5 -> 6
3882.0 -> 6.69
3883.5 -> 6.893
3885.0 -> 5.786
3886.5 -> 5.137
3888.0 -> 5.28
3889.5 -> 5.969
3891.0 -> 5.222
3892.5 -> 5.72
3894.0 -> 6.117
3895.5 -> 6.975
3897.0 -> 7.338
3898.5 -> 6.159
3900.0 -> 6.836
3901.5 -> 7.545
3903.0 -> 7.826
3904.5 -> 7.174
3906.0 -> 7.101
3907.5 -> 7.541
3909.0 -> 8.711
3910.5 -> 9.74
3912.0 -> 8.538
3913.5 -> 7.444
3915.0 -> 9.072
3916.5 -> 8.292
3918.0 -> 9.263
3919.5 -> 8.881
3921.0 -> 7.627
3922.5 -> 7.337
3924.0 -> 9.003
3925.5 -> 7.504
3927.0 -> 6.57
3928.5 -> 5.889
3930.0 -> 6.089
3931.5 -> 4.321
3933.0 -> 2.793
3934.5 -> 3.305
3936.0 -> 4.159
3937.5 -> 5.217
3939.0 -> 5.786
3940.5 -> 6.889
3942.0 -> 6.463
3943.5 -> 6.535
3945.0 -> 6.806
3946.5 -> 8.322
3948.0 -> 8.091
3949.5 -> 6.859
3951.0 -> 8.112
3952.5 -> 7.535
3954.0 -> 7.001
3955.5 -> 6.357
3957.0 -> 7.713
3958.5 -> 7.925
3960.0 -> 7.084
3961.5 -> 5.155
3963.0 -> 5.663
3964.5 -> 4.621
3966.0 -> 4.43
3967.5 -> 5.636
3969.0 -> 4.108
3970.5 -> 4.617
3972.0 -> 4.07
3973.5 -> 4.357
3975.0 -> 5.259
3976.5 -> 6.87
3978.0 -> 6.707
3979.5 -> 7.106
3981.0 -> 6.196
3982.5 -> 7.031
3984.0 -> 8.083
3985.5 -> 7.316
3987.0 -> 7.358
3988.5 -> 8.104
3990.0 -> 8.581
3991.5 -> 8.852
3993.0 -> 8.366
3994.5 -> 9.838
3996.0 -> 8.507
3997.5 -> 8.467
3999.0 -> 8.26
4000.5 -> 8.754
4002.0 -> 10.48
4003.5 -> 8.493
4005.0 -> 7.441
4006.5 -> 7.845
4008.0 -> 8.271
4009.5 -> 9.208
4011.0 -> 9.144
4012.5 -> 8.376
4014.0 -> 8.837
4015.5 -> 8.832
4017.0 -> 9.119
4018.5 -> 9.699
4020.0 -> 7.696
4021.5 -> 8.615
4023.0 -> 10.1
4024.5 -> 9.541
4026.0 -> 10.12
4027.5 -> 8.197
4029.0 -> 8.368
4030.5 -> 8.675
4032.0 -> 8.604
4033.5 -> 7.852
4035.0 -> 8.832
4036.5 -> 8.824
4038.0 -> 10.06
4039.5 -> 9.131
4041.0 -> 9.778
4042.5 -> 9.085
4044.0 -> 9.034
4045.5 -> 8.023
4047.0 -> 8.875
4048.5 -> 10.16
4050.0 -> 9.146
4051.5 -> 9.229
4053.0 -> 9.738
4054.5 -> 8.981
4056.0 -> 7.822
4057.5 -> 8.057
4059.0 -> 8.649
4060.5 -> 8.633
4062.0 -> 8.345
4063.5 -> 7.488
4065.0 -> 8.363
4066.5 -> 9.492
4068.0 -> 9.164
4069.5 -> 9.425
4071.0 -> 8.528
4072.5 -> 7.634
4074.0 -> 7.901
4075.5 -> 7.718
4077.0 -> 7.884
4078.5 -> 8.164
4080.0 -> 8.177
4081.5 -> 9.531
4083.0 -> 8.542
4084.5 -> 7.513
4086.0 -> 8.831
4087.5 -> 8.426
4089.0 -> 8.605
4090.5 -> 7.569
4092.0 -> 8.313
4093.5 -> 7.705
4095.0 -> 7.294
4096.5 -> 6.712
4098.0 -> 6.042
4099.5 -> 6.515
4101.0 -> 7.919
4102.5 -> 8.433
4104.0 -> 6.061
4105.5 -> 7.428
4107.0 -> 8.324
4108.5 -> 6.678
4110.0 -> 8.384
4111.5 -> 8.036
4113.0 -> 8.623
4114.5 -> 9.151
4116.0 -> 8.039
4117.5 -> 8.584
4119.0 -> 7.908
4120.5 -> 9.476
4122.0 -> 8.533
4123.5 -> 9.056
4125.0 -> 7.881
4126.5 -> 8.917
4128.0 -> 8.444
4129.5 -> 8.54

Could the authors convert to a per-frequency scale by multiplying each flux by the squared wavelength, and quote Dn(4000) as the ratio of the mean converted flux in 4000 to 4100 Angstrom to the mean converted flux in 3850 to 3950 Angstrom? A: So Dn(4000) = 1.3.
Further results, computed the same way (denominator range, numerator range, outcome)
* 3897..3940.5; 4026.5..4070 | 1.35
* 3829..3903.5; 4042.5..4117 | 1.35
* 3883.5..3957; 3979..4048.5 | 1.32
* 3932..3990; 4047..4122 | 1.41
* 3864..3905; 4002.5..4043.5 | 1.33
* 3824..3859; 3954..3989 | 1.07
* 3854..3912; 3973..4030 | 1.19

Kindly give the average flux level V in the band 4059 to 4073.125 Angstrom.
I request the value 8.58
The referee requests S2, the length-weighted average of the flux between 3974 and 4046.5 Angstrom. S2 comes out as 8.44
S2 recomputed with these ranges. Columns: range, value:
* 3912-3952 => 6.83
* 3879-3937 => 6.76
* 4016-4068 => 8.9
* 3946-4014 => 7.27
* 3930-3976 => 5.85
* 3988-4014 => 8.66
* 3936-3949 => 6.62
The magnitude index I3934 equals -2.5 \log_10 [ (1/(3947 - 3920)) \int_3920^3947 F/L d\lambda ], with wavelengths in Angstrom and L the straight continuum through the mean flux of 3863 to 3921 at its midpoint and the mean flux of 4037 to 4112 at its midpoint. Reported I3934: 0.242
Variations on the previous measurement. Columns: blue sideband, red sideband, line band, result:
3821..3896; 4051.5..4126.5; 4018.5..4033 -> -0.147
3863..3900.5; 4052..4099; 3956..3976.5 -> 0.352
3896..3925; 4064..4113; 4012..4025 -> -0.129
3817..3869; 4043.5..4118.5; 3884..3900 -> 0.179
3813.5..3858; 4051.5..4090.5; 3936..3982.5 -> 0.184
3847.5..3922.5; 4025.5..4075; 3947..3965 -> 0.169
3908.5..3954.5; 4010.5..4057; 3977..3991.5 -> 0.082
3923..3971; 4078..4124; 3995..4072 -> -0.223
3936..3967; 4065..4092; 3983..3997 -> -0.167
